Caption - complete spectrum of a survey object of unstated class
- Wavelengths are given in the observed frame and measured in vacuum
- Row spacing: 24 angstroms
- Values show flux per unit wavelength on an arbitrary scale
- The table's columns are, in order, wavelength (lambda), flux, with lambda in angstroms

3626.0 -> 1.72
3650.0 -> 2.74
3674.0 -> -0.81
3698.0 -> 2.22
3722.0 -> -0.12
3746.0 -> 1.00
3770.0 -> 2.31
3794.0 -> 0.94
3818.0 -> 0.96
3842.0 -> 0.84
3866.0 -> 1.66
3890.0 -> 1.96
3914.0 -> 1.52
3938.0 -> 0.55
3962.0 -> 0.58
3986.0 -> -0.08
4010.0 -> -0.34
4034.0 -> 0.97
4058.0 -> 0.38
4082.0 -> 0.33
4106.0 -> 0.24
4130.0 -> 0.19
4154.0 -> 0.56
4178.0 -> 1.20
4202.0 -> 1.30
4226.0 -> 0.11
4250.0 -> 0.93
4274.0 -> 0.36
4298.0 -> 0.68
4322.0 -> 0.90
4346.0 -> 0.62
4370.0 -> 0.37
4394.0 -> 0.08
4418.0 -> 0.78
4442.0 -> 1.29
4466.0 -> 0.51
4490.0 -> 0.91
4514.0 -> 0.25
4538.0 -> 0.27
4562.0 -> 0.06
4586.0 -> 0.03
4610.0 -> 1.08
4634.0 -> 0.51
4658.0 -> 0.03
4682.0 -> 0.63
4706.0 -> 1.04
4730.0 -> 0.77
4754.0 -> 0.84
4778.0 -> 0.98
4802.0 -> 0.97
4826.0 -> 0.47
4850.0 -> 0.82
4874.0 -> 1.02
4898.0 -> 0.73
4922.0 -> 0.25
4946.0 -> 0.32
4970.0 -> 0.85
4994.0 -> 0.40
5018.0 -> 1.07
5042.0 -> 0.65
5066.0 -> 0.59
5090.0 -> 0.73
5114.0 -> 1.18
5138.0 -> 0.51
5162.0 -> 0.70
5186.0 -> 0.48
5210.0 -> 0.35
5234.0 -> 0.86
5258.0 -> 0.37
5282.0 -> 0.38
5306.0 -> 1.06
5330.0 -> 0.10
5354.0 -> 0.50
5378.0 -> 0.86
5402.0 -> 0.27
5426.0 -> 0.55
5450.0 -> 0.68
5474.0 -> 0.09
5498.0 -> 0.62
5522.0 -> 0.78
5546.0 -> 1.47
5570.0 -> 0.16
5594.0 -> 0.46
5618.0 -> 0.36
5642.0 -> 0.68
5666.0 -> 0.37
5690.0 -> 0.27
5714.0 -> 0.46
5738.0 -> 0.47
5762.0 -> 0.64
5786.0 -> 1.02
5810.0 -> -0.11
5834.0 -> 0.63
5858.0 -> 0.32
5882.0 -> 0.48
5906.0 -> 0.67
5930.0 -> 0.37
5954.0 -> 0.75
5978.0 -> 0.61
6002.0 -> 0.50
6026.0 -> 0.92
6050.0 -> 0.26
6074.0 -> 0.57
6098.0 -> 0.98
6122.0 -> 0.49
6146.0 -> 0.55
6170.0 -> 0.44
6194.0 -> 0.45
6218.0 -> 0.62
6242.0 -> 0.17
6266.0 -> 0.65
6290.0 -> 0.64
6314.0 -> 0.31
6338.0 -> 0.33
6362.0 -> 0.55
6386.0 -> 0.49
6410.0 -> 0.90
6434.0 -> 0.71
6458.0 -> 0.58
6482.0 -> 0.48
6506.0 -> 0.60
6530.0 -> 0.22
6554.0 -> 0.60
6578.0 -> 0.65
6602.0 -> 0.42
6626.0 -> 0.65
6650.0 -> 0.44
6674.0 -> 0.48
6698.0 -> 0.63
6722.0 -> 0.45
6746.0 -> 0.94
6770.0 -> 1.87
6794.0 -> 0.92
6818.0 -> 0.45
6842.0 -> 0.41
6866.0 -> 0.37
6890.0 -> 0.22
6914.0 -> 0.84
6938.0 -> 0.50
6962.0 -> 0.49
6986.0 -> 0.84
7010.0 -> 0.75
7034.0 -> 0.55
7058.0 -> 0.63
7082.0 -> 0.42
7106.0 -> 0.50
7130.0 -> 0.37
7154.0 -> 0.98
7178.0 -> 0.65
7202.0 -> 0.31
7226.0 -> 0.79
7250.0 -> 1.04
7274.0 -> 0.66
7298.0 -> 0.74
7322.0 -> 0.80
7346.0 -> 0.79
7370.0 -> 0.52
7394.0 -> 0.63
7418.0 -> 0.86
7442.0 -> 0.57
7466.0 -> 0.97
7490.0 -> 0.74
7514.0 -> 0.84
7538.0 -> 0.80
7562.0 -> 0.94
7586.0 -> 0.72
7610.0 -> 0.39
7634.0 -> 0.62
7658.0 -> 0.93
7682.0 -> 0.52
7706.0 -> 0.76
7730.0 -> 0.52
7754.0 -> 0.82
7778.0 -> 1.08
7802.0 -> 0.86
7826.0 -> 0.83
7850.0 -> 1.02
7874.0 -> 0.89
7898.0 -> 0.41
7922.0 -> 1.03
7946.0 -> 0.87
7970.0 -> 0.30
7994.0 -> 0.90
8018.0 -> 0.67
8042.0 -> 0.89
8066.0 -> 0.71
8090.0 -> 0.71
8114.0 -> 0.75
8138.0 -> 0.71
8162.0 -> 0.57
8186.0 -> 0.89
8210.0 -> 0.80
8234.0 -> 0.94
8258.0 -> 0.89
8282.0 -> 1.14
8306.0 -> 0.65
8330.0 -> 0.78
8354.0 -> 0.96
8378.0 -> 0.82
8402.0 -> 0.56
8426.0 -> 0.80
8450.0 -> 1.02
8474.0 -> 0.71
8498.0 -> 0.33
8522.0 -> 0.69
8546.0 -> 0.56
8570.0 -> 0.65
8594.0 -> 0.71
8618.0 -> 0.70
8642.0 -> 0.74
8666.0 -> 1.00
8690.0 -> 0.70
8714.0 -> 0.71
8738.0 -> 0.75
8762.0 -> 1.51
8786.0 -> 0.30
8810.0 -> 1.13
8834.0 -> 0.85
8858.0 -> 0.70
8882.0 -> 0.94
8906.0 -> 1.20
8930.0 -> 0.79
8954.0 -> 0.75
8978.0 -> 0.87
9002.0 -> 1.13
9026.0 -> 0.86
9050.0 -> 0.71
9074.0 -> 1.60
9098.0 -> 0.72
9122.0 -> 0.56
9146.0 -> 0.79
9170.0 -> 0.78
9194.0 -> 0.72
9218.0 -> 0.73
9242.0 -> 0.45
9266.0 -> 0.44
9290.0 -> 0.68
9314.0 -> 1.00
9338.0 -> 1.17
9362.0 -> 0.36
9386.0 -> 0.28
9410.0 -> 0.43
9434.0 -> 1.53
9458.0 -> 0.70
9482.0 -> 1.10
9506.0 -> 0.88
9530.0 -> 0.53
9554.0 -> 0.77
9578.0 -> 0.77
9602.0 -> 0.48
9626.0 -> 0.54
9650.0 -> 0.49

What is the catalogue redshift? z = 0.813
